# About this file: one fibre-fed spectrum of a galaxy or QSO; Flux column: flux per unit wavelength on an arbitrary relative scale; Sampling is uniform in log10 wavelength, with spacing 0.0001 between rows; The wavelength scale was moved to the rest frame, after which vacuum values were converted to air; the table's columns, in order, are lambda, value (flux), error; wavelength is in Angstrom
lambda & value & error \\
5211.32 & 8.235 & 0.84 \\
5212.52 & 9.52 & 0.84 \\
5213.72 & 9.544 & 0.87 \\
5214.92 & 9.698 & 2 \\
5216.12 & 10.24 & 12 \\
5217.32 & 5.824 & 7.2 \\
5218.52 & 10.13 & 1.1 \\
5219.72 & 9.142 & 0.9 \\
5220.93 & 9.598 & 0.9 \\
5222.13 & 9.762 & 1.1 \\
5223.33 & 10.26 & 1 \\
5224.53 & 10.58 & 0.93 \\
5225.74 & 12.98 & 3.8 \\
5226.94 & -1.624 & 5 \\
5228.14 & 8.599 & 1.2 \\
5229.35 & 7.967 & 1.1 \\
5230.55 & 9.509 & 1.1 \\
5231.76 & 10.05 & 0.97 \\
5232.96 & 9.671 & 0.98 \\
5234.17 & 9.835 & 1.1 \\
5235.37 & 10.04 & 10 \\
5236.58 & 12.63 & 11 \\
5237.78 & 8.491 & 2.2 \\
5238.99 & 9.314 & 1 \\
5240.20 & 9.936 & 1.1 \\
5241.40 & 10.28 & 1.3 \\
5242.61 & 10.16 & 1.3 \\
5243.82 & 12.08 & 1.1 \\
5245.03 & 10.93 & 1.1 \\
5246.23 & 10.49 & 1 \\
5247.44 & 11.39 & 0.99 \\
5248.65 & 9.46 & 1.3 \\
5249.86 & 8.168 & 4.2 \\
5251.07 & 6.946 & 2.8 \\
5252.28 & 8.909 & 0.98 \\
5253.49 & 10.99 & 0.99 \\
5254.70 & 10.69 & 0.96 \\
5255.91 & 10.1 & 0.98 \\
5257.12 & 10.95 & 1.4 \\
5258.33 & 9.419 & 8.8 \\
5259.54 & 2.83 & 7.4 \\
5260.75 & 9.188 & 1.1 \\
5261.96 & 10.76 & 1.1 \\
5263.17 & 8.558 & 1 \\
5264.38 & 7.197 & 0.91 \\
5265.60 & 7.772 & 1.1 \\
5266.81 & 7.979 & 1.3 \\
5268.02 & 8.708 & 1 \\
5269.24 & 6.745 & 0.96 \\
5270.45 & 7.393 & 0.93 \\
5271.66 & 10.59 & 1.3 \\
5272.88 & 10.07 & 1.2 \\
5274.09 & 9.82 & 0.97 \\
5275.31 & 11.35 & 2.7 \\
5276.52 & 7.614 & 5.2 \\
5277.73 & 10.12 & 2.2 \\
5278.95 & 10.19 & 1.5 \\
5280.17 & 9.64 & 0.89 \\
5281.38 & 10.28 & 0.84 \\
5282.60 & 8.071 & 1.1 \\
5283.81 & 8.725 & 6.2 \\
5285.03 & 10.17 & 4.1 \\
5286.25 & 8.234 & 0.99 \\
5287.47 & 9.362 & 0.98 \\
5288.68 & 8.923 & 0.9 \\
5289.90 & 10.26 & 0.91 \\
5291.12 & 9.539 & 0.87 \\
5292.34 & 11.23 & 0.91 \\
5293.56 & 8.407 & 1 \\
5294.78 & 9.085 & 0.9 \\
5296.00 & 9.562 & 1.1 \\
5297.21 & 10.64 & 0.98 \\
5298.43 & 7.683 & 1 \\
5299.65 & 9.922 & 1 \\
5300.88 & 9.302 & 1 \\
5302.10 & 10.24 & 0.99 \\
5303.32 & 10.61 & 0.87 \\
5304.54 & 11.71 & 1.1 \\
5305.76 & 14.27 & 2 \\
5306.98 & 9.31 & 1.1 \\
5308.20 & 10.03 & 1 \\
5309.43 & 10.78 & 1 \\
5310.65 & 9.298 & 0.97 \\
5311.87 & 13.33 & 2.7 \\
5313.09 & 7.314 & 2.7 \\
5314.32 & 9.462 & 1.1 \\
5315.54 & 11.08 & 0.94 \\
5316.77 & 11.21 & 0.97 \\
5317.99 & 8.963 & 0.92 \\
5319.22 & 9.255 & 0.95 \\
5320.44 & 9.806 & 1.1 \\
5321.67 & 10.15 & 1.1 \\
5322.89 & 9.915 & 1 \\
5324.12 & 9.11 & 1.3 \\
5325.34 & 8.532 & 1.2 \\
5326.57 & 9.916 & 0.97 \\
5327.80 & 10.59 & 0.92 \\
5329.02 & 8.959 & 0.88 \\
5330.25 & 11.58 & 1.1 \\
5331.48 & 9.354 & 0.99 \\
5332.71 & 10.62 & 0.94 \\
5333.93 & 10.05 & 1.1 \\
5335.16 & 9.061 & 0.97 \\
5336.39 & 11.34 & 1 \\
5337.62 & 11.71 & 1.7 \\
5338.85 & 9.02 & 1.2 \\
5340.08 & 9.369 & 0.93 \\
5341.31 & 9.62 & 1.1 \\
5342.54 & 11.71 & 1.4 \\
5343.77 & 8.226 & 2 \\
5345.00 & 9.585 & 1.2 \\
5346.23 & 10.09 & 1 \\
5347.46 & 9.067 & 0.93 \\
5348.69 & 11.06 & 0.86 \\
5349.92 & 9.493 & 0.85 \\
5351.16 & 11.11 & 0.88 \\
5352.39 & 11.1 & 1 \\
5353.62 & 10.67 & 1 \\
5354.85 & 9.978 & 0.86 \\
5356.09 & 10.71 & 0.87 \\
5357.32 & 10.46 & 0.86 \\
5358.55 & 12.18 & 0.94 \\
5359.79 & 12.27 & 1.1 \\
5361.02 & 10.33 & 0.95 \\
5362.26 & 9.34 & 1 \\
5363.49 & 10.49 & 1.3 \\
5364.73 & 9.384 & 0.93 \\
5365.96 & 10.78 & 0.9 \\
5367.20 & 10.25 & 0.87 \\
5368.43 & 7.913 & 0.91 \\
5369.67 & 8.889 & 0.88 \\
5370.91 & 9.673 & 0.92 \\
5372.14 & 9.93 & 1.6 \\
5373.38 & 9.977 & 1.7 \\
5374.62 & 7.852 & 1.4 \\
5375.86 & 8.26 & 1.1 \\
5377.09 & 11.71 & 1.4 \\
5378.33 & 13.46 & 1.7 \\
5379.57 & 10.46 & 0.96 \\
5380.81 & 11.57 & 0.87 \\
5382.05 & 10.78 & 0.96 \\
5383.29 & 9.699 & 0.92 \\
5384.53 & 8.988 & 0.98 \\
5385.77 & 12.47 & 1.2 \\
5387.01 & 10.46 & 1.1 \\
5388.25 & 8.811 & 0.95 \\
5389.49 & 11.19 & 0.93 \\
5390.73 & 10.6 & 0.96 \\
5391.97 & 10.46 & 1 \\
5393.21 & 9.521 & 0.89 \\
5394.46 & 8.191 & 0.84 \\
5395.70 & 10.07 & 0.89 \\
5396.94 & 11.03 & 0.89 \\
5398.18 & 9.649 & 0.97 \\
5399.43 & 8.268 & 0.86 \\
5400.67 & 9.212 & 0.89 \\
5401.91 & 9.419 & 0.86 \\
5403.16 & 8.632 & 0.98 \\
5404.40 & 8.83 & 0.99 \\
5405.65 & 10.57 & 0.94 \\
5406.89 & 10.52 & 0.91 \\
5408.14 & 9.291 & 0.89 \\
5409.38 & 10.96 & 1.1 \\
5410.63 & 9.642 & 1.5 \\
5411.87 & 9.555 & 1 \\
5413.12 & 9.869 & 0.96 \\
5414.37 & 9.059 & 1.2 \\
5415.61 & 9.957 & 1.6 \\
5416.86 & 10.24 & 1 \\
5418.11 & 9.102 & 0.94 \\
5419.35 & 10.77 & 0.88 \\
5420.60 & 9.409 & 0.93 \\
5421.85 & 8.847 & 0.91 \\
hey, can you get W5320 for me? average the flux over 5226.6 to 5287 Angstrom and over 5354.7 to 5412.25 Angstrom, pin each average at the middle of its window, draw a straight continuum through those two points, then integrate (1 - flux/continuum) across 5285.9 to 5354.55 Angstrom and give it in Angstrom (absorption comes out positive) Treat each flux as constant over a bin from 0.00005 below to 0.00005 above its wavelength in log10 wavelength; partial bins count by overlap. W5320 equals -2.7 Angstrom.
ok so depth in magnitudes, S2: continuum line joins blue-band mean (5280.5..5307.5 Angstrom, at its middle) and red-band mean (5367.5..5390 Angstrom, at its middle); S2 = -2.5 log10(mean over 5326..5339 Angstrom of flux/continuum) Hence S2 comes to -0.03 mag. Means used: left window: 9.8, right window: 10.1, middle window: 10.2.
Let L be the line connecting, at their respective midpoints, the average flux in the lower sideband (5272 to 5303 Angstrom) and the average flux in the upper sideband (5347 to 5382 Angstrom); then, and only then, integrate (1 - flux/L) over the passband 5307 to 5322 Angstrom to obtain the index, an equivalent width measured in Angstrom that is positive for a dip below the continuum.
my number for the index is -0.3 Angstrom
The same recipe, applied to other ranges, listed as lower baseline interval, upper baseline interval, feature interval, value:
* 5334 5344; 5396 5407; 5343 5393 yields -2.1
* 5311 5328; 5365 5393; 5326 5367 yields -1.1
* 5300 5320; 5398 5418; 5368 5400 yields -0.8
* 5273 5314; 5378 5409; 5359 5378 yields 0.2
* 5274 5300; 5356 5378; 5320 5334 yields -0.2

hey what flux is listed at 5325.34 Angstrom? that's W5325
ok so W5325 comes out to 8.532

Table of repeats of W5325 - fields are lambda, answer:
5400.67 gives 9.212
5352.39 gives 11.1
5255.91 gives 10.1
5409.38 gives 10.96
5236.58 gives 12.63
